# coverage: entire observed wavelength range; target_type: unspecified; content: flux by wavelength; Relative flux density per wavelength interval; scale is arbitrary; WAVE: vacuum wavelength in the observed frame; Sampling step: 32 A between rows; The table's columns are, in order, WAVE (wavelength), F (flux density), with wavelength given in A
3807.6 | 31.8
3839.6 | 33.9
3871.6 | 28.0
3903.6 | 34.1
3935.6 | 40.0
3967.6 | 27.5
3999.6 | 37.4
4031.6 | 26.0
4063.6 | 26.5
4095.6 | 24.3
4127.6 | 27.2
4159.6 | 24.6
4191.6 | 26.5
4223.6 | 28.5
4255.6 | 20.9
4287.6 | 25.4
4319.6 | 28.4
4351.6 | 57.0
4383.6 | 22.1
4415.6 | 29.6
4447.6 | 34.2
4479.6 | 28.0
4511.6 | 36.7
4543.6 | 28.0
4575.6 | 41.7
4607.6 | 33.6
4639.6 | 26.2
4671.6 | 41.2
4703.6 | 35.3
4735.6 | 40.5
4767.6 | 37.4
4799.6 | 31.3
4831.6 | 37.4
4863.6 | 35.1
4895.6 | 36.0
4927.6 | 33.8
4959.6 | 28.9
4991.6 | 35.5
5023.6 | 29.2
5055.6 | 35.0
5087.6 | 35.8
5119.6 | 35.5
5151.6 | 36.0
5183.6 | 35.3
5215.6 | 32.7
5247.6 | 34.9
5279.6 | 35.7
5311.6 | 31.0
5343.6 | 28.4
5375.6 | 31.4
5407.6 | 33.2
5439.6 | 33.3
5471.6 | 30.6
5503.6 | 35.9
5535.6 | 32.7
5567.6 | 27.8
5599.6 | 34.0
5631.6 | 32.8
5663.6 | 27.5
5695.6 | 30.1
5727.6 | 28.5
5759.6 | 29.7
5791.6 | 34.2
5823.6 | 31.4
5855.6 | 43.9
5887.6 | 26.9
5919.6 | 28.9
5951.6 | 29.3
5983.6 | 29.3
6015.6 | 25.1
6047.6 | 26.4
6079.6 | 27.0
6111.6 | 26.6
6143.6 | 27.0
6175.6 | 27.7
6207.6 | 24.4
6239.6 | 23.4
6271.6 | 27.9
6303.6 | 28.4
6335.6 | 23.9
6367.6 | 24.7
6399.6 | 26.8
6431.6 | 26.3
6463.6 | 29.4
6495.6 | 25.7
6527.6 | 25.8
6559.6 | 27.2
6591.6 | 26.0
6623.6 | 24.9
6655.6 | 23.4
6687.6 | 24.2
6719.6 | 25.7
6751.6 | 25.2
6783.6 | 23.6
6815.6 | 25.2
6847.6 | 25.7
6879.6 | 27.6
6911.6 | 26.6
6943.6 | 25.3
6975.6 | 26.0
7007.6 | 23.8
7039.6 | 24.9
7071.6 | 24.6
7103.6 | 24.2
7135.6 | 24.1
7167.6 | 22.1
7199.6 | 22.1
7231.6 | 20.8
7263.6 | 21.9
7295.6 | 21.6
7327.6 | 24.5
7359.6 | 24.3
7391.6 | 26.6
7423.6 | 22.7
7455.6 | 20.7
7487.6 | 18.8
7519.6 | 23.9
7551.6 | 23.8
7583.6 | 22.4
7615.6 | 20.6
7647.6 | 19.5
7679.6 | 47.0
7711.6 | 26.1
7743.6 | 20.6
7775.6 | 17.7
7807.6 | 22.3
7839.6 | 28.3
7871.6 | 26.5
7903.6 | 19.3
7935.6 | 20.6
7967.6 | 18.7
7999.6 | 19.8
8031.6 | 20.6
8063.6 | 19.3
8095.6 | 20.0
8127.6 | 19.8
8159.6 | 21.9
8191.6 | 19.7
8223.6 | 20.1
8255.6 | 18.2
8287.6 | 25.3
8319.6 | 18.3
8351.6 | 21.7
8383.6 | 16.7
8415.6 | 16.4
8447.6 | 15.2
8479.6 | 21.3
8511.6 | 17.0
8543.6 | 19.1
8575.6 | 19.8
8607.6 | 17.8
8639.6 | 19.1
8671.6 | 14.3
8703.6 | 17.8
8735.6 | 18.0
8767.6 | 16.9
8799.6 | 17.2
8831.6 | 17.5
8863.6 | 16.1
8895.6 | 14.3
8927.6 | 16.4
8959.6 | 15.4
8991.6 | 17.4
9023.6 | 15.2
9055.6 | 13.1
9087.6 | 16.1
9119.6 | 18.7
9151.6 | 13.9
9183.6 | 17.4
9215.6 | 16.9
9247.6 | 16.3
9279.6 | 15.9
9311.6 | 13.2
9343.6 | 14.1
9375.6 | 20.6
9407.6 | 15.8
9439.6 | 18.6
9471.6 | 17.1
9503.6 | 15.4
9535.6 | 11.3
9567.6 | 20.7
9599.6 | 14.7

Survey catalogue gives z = 0.17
